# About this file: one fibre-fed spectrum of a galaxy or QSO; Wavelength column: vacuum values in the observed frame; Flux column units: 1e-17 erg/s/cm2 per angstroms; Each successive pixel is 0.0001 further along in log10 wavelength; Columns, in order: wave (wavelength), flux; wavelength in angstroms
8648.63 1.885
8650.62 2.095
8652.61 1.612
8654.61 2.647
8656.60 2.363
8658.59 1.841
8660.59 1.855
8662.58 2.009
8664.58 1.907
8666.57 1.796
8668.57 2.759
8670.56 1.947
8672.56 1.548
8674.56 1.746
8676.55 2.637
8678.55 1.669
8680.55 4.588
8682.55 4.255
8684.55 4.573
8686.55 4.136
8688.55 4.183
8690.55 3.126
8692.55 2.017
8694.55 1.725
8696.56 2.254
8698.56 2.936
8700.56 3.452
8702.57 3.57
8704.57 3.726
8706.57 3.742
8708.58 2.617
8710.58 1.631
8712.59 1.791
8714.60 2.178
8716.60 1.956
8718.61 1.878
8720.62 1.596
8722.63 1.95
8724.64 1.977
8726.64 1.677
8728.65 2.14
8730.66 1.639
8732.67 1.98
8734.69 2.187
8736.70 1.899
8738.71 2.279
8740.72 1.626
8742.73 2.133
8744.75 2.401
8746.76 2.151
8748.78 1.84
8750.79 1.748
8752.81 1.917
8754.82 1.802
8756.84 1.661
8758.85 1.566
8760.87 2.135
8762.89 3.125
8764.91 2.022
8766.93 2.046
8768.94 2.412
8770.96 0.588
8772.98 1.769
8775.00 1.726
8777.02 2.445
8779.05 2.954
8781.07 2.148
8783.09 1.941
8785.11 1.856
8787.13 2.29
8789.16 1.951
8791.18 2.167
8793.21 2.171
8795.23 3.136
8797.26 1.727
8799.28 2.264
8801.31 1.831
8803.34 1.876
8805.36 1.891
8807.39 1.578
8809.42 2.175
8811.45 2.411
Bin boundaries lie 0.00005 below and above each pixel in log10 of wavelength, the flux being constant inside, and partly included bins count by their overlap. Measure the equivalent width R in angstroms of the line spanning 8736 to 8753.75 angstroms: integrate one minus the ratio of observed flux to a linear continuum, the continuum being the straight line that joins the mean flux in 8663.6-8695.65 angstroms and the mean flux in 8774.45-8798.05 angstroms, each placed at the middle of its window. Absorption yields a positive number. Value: 3.2 angstroms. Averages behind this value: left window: 2.79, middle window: 2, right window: 2.22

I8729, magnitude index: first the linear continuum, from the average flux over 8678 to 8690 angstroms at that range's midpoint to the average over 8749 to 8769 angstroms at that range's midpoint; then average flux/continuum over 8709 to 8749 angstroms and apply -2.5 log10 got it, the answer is 0.369 mag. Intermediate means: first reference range 3.95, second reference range 2.02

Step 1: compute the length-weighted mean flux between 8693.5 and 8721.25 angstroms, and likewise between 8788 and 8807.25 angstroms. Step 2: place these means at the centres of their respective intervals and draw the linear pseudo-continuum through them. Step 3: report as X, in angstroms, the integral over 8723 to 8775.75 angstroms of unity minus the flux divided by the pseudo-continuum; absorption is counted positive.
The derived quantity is 8.5 angstroms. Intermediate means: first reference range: 2.51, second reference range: 2.09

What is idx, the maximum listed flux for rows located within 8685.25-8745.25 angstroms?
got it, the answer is 4.183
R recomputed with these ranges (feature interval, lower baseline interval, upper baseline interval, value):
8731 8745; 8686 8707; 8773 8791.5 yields 3.3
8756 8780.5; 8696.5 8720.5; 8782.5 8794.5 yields 2.0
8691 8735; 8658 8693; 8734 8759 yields 0.2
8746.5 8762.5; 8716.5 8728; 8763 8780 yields 0.7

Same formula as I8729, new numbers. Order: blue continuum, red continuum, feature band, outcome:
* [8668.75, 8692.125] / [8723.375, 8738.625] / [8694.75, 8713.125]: -0.110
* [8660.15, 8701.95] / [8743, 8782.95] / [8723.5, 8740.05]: 0.168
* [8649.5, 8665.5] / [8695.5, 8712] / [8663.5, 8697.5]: -0.103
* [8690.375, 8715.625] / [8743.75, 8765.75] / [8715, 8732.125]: 0.277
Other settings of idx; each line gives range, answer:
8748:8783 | 3.125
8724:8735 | 2.187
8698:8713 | 3.742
